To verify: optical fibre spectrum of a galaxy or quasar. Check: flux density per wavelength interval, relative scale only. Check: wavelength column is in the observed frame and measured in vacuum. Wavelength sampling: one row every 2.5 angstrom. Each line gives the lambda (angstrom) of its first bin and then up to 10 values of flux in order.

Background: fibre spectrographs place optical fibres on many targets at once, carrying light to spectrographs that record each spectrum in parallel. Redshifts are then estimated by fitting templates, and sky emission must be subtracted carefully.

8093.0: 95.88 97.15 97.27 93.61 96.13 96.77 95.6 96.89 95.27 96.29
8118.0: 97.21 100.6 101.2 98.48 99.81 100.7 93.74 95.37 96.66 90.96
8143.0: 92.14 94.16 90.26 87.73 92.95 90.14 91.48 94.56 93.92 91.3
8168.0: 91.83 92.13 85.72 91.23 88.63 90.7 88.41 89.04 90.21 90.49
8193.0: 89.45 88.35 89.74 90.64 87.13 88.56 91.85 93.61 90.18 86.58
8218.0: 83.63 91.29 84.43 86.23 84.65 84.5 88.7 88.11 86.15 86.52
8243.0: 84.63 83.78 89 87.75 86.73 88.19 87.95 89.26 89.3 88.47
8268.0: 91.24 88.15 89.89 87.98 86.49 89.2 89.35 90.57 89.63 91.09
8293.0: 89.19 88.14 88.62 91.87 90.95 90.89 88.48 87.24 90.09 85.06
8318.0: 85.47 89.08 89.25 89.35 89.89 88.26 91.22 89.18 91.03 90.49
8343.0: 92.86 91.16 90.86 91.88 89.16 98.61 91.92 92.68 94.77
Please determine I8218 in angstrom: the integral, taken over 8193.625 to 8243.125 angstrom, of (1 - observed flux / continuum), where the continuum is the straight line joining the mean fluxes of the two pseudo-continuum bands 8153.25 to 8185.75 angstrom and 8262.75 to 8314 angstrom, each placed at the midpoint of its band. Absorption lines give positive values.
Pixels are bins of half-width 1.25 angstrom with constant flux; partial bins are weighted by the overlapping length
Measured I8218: 1.3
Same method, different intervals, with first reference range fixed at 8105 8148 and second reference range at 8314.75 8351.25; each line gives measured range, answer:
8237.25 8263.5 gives 1.48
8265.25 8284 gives 0.56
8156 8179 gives 0.94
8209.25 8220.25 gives 0.56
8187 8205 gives 0.91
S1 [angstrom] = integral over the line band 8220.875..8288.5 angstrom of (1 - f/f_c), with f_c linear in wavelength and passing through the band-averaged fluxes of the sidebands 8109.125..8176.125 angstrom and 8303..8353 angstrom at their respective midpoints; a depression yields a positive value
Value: 2.8 angstrom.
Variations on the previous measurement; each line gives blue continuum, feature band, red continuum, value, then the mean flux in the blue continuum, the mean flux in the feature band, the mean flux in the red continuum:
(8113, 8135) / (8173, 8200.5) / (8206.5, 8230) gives 0.6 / 98.2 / 89.5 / 87.9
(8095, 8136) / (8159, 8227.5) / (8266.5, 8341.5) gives 3.2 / 97.2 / 89.6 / 89.2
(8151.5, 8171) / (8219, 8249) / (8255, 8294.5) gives 1.3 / 92.2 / 86.5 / 89.1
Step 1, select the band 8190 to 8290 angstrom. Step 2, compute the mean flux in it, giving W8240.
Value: 88.2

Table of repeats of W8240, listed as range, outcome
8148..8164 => 91.6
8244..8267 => 87.8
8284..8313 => 89.7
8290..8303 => 89.8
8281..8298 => 89.6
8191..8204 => 89.2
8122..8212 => 92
